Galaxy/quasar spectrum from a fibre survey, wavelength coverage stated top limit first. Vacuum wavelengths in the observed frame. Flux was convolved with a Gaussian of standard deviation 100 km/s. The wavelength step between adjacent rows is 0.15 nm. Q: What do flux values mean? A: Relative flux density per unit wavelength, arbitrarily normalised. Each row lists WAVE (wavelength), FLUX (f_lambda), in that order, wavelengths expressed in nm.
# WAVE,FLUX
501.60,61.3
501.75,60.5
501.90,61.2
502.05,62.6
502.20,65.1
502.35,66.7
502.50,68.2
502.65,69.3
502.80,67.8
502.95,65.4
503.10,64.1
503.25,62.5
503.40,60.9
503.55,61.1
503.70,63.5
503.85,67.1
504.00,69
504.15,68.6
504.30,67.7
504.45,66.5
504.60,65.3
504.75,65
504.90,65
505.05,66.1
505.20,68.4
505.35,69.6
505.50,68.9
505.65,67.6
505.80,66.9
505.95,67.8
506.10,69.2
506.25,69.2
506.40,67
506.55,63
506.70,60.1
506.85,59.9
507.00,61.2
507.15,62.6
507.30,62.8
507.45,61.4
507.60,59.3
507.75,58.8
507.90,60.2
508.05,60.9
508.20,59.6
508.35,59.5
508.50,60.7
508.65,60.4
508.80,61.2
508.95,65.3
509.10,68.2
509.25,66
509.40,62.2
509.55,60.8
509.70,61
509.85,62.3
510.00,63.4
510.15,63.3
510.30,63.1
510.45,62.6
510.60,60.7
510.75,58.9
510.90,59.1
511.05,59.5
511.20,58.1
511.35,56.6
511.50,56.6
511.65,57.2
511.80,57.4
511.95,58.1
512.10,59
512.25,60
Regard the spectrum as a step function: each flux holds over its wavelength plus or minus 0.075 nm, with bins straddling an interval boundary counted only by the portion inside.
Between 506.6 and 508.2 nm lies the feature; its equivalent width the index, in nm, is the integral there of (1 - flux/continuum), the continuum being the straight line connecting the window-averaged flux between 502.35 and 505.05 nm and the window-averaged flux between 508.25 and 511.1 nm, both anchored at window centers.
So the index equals 0.07 nm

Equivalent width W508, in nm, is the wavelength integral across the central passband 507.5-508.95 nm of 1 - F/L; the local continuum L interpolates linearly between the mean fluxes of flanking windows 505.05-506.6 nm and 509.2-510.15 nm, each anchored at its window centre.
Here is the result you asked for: 0.09 nm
